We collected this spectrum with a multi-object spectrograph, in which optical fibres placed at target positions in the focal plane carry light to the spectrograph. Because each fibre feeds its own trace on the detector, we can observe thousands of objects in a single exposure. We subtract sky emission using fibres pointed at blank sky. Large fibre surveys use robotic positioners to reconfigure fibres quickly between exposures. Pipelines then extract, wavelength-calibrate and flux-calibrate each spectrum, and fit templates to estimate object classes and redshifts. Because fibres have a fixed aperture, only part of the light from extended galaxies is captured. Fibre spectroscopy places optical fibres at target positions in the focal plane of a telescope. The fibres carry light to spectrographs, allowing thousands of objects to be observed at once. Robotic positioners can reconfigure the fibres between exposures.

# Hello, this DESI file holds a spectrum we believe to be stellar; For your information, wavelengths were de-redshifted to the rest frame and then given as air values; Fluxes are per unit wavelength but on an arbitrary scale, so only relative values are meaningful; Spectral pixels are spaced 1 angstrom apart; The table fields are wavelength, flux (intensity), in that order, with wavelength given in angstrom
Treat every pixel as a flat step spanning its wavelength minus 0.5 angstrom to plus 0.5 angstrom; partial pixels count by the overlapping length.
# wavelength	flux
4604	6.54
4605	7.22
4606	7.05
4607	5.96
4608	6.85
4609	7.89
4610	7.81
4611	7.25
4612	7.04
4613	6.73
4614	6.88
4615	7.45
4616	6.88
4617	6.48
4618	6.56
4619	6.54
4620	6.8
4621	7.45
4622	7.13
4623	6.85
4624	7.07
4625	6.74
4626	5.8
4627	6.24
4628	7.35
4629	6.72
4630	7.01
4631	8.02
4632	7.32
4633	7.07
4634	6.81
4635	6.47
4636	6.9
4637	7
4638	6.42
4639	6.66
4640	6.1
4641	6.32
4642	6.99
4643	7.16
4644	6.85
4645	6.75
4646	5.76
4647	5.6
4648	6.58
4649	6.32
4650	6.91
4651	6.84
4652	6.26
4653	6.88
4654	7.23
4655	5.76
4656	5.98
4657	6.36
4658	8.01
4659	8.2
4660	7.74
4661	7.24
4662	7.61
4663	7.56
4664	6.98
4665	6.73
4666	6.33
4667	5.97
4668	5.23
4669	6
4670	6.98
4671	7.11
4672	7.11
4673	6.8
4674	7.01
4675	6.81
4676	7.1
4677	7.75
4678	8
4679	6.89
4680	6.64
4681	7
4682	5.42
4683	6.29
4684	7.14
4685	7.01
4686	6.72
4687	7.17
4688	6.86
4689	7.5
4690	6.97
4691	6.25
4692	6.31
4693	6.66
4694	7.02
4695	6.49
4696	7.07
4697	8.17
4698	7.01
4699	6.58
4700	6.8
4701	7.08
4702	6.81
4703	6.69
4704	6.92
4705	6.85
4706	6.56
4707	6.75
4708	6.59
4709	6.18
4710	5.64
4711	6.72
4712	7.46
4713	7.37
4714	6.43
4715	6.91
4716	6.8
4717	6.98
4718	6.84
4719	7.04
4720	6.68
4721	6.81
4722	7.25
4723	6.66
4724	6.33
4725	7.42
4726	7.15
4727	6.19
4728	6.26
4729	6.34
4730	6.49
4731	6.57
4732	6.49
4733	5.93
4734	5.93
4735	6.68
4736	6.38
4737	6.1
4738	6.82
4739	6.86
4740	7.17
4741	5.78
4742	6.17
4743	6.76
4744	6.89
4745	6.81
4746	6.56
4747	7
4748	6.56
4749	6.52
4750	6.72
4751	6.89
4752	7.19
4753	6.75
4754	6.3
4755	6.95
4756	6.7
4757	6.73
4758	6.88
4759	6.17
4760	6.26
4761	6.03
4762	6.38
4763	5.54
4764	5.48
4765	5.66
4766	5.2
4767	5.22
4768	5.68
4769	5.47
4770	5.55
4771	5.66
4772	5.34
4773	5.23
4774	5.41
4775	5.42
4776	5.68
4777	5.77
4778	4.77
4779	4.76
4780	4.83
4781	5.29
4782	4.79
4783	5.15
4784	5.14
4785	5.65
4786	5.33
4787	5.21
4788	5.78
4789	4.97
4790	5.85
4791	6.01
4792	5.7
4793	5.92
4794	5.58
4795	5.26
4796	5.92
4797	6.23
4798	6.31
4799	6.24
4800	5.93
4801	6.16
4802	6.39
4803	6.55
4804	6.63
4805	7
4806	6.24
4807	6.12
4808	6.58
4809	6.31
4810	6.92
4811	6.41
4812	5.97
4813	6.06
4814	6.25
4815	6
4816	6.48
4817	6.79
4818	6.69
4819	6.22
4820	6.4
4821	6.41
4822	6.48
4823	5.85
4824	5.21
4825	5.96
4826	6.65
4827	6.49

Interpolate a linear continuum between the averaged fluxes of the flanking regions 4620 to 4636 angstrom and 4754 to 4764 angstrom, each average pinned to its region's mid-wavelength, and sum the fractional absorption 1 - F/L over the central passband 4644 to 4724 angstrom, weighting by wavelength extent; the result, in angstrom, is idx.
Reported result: -1.4 angstrom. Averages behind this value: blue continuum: 6.93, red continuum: 6.35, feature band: 6.8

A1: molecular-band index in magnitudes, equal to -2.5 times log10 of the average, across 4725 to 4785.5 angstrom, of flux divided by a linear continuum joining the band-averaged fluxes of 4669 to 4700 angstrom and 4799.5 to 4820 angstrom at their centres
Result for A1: 0.09 mag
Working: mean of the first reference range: 6.91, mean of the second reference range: 6.39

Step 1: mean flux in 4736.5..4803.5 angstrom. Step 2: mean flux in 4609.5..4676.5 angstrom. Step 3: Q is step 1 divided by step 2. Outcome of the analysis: 0.88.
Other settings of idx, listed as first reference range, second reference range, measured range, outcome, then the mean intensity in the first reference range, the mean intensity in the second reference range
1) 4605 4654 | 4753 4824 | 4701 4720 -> -1.2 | 6.81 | 5.92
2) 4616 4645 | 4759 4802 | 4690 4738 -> -4.5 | 6.82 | 5.58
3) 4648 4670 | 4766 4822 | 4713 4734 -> -1.2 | 6.77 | 5.85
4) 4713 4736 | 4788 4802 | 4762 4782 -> 2.4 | 6.65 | 5.87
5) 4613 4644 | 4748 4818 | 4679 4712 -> -1.6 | 6.84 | 5.96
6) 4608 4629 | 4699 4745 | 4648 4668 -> 0.0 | 6.94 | 6.66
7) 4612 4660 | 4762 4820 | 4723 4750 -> -1.7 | 6.78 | 5.81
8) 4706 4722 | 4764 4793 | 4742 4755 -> -1.5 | 6.76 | 5.39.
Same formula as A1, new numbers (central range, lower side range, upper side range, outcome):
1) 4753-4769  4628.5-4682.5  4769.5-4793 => -0.09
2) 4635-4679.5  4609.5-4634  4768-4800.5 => -0.02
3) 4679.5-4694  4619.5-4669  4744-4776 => -0.03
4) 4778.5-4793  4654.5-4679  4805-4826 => 0.20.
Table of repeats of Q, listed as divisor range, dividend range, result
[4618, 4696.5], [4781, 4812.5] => 0.87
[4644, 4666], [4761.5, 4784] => 0.79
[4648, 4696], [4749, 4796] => 0.84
